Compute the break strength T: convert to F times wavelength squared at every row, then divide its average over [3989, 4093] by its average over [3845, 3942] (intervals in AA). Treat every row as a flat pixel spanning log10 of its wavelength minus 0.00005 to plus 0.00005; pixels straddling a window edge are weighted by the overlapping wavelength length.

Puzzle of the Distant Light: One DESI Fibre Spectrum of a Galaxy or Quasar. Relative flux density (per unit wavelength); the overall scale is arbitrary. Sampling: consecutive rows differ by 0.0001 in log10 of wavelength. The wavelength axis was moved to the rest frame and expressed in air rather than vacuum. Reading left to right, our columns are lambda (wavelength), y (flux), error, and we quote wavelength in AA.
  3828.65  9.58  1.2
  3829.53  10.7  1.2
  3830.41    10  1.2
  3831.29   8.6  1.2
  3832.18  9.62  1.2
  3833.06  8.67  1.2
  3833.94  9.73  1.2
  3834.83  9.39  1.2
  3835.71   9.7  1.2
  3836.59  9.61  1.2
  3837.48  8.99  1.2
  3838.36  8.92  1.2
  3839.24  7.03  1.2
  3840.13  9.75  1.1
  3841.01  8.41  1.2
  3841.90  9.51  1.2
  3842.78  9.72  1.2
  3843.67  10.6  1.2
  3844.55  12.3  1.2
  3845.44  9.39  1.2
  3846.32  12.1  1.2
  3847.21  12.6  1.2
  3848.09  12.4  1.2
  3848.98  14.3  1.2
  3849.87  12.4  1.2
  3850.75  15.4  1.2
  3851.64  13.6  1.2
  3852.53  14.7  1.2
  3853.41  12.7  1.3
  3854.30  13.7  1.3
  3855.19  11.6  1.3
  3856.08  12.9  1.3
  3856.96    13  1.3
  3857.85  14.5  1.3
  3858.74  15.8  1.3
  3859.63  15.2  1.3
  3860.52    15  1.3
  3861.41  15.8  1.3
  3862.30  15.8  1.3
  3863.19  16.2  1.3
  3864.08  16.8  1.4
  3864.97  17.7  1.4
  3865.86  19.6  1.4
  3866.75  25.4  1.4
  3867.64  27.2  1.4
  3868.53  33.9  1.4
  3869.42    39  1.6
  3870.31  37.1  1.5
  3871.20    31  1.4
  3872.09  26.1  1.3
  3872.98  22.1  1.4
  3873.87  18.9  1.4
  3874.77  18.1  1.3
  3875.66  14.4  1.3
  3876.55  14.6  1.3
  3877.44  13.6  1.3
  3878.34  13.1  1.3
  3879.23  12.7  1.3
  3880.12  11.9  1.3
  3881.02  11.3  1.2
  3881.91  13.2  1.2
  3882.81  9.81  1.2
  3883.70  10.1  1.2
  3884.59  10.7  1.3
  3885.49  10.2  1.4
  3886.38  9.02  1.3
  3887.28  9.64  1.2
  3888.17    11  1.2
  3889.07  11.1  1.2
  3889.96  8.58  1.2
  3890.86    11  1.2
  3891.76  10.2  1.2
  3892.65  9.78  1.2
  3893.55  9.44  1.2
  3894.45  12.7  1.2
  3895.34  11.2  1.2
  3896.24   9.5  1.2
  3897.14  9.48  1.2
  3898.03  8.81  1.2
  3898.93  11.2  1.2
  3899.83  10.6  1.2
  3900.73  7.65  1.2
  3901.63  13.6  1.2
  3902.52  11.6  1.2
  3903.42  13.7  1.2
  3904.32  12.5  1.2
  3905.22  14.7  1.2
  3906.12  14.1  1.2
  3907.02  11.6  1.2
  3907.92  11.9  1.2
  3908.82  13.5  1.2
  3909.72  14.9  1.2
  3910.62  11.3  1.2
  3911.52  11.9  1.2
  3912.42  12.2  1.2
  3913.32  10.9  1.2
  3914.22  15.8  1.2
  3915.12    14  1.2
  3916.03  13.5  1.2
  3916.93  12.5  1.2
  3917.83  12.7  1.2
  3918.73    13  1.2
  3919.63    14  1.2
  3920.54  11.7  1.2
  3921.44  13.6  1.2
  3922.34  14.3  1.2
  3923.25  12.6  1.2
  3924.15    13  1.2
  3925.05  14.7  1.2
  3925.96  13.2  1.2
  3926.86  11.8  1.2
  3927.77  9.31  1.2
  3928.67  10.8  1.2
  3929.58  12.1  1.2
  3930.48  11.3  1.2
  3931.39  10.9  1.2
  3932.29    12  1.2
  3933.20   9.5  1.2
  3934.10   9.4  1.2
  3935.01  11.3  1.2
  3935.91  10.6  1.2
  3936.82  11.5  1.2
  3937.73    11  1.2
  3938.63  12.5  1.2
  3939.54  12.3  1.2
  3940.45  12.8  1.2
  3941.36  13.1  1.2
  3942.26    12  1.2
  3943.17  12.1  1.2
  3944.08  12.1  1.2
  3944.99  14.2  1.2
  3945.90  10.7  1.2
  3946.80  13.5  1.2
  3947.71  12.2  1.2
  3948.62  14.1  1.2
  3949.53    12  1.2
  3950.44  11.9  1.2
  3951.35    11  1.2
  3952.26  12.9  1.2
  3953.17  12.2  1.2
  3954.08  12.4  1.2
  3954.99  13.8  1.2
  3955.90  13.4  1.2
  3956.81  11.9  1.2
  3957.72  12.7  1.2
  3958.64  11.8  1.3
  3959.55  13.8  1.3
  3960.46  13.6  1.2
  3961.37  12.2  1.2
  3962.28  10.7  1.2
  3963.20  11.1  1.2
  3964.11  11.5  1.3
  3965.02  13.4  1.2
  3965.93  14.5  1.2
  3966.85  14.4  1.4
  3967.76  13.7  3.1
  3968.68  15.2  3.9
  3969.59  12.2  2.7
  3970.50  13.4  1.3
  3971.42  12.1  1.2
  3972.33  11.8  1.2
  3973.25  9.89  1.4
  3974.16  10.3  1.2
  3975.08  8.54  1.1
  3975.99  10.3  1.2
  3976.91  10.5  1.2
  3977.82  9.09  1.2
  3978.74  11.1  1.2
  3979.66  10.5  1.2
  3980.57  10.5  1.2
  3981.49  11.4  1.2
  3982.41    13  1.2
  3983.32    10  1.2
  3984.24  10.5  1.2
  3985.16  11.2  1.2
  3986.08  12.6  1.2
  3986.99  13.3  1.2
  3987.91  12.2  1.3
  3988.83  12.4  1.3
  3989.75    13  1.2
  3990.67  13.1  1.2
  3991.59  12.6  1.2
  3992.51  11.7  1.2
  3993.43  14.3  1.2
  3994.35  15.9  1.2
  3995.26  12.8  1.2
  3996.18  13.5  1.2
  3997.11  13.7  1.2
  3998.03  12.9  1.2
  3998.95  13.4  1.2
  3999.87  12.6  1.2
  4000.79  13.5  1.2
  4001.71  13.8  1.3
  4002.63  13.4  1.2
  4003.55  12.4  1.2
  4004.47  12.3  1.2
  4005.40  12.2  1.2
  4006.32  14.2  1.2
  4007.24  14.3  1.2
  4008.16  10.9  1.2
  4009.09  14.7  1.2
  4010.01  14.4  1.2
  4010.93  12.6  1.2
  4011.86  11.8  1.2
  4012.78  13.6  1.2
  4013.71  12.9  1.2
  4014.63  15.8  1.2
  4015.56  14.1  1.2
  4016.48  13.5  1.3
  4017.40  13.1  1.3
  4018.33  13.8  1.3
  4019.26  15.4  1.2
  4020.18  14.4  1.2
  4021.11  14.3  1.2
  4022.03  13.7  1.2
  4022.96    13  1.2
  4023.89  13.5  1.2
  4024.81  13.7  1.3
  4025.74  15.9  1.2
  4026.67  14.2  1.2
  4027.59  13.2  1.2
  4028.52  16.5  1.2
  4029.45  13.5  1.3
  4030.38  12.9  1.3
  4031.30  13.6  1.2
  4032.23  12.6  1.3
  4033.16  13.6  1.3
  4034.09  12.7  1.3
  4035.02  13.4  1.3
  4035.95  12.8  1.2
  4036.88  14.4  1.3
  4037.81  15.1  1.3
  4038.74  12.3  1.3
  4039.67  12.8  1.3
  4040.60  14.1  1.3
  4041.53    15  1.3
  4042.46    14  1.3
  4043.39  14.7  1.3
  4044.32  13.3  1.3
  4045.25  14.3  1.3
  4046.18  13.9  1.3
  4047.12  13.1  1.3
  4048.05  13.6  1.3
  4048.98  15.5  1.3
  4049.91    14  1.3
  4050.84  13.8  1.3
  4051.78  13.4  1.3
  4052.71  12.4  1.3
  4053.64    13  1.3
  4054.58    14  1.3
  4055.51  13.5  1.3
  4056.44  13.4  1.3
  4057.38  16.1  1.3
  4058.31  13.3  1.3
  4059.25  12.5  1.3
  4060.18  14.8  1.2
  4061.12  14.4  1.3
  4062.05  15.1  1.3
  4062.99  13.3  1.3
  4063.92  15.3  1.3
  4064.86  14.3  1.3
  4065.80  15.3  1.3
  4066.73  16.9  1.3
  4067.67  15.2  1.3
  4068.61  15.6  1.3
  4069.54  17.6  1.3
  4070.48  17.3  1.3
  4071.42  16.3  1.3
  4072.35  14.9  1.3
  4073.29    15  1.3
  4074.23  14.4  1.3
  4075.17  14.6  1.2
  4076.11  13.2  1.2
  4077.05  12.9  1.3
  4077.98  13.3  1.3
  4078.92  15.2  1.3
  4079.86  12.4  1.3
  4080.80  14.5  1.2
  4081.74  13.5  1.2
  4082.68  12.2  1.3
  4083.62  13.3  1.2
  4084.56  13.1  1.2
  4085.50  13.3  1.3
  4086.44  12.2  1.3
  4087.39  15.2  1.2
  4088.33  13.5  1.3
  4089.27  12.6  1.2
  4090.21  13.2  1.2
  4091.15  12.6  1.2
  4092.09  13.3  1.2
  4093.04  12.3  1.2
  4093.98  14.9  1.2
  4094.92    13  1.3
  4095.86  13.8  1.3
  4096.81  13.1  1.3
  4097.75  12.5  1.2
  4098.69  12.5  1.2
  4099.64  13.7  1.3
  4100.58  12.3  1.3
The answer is 1.1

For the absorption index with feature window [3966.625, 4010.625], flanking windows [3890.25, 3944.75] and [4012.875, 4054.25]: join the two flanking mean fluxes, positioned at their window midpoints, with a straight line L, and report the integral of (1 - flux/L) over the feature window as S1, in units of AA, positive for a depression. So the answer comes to 2.4 AA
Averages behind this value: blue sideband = 11.9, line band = 12.4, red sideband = 13.8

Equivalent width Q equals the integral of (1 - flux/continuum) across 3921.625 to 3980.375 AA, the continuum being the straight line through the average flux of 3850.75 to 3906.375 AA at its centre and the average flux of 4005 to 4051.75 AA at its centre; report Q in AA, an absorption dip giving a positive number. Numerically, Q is 9.6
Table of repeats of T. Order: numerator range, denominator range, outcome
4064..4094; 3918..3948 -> 1.26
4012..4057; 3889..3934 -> 1.23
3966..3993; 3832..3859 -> 1.11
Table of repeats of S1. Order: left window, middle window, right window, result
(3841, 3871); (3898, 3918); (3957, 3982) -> 2.7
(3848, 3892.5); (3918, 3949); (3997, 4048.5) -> 6.0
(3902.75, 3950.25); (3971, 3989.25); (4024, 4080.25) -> 2.9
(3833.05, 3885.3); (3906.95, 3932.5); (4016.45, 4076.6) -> 3.8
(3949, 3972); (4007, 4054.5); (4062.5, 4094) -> -0.6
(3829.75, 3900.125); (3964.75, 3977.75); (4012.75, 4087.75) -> 1.8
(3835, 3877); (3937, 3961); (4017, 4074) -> 4.2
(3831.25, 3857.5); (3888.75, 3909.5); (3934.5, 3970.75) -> 1.0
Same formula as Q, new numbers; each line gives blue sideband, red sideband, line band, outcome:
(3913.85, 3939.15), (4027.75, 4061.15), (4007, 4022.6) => -0.4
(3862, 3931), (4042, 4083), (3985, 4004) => 1.6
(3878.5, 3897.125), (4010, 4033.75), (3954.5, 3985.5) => 1.7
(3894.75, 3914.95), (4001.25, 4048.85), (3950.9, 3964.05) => 0.4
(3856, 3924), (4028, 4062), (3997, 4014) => 1.1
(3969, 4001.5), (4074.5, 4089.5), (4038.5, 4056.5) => -1.1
